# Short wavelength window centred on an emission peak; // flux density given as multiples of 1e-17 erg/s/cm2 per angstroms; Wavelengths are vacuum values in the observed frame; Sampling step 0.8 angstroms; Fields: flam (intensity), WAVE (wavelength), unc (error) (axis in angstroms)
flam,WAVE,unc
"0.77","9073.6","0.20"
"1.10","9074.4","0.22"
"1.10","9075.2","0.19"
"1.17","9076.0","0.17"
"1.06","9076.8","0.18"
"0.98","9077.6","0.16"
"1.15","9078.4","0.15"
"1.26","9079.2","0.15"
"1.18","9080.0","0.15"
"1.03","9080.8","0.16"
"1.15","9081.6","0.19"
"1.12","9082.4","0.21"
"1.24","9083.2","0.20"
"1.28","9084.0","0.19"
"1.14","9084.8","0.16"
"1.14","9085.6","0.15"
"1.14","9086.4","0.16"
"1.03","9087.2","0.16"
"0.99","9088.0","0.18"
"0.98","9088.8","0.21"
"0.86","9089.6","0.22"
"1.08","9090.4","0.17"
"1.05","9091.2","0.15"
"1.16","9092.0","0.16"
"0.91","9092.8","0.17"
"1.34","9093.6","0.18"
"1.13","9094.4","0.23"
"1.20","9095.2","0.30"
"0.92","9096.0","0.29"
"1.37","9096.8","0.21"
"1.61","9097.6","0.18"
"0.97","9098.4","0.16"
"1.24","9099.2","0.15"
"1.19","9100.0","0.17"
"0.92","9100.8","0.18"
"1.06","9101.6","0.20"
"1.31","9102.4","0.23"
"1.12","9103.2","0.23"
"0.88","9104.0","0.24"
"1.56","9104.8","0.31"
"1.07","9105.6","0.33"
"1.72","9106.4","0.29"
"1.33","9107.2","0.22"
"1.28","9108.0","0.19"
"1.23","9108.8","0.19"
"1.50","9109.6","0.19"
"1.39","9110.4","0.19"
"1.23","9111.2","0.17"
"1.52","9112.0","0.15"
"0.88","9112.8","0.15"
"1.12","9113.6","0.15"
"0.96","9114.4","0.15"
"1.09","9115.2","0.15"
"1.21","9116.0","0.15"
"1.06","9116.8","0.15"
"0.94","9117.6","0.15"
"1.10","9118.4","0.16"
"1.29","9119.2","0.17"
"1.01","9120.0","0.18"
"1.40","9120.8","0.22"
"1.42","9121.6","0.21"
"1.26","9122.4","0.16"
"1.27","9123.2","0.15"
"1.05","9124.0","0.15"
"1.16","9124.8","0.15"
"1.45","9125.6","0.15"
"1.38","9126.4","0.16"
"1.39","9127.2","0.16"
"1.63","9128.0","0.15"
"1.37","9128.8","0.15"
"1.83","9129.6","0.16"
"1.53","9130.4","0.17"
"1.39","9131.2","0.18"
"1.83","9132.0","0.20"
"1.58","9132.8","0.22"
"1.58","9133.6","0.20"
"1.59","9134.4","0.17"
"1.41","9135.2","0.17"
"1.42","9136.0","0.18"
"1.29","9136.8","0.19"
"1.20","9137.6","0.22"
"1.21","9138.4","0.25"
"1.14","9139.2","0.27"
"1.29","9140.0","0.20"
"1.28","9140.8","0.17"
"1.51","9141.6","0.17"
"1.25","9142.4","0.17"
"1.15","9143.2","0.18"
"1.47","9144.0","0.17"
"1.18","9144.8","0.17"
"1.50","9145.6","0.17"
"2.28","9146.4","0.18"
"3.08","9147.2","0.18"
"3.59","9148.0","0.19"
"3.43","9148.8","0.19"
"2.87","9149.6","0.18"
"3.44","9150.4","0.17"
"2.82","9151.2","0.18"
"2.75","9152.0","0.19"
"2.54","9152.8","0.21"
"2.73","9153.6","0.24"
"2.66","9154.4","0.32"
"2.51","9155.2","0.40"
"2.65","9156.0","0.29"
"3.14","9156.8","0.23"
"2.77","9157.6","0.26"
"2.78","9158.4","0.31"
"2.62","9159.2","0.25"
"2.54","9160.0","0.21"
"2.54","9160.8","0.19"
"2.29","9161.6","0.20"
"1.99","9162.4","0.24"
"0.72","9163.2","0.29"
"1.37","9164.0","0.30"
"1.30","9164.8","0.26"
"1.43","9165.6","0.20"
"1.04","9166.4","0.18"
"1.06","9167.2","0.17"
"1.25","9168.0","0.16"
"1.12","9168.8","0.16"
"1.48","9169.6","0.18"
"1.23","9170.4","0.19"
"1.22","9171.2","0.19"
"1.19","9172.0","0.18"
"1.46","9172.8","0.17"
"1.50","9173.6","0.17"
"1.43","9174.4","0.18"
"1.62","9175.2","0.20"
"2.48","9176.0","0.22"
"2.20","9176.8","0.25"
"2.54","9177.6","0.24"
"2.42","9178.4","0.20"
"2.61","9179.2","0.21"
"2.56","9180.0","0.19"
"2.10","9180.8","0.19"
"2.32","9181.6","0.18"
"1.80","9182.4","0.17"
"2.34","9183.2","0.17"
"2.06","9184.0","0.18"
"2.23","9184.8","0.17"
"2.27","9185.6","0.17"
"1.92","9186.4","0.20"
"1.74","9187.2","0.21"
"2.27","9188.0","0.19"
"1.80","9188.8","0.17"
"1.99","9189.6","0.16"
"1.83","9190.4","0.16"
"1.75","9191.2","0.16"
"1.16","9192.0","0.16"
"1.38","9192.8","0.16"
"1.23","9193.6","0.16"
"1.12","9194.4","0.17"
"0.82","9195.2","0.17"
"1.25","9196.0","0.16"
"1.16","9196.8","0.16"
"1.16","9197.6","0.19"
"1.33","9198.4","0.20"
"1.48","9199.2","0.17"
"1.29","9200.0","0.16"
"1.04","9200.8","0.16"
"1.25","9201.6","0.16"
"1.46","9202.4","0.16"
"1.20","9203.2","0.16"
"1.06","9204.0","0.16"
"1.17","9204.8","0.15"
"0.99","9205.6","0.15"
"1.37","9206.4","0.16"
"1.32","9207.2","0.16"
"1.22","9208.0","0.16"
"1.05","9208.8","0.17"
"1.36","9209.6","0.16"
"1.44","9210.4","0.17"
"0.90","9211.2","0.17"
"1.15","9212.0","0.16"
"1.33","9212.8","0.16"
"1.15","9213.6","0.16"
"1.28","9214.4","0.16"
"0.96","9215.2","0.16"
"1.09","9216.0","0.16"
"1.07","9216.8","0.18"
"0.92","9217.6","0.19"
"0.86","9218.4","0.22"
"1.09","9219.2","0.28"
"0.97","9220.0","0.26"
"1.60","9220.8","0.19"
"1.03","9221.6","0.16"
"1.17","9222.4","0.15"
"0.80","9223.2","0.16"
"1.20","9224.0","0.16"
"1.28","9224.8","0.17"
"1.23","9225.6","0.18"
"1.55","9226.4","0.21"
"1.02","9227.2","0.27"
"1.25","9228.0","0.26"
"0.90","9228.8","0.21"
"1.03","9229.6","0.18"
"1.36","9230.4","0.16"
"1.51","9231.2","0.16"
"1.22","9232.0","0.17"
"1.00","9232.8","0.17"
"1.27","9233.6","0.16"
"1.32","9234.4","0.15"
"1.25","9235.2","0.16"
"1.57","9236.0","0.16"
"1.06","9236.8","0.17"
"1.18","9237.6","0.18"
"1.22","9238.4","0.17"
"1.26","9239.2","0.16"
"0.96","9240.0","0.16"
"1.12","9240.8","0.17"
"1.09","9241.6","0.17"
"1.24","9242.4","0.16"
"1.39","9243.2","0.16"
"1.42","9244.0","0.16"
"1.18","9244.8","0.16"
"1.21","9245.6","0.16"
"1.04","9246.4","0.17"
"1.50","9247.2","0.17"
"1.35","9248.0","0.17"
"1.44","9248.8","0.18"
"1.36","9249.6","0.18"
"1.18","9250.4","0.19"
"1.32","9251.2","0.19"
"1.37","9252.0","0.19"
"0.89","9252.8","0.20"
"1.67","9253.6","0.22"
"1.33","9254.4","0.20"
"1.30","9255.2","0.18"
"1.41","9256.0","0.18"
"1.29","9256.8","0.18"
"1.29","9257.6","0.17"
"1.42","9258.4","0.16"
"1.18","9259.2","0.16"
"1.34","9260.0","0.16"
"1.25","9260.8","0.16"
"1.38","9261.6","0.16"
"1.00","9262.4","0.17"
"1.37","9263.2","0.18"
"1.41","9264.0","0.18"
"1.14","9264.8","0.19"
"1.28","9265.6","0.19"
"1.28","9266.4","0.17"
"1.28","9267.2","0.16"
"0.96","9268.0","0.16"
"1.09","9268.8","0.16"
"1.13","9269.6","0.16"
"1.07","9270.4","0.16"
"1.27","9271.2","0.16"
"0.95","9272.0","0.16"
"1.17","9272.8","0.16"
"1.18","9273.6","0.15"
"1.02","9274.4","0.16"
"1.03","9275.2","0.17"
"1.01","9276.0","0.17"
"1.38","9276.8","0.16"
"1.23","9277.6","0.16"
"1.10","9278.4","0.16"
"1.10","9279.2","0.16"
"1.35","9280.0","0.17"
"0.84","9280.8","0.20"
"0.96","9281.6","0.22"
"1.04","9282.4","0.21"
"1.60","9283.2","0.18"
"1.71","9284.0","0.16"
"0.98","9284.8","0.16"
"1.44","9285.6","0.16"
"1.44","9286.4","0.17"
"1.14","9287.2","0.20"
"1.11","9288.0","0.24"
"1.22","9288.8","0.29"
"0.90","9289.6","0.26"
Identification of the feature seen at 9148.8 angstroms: Halpha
